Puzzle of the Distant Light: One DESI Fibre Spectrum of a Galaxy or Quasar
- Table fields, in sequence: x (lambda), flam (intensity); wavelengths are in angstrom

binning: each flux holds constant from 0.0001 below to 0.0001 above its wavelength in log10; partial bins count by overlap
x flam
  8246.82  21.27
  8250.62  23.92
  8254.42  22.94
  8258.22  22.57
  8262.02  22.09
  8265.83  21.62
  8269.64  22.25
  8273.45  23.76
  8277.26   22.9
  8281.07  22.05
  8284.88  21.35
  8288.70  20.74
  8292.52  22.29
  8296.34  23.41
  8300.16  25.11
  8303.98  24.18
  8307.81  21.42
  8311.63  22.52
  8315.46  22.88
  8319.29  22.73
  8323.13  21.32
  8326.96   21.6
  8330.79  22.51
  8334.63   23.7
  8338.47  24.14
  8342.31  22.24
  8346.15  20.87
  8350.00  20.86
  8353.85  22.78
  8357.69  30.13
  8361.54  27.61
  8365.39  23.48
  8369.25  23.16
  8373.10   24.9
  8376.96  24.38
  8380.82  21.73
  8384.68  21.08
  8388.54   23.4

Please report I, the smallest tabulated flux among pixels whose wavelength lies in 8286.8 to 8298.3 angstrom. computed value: 20.74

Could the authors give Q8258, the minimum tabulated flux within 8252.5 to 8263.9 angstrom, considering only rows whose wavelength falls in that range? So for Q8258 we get 22.09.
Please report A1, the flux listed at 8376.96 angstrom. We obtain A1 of 24.38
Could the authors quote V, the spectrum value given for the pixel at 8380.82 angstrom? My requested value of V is 21.73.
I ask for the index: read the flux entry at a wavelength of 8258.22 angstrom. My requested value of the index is 22.57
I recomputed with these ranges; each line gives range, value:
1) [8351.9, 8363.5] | 22.78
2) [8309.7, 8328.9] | 21.32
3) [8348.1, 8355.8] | 20.86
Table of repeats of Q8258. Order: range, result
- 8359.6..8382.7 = 21.73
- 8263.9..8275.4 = 21.62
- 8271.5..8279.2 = 22.9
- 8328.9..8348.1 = 20.87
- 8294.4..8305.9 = 23.41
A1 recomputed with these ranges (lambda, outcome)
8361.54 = 27.61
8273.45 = 23.76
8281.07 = 22.05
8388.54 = 23.4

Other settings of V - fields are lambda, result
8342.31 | 22.24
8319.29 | 22.73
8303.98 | 24.18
